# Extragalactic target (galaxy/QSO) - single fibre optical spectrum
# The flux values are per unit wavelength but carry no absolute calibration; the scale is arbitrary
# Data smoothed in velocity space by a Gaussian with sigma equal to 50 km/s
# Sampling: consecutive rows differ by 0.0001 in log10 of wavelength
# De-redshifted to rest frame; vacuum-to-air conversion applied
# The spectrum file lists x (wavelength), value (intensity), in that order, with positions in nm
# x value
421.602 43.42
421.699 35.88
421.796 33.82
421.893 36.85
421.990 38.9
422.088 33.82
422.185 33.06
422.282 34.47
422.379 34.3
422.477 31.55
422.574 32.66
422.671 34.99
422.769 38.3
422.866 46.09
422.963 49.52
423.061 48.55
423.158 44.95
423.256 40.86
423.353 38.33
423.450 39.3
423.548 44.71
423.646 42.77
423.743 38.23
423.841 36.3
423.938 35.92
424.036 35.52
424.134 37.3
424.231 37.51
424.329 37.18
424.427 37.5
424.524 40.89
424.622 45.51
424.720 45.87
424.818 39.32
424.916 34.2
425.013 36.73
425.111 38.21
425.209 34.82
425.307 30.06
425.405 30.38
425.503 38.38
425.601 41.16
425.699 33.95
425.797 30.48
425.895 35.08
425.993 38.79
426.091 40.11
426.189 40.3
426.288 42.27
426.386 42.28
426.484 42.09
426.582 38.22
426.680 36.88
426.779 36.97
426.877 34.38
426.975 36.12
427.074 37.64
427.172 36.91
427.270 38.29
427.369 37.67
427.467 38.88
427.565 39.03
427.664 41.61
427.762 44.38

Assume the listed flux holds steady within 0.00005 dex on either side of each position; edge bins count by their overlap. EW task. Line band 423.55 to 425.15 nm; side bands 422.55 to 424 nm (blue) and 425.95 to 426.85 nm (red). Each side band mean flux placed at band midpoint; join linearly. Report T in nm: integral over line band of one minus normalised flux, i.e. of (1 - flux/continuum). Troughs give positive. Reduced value 0.06 nm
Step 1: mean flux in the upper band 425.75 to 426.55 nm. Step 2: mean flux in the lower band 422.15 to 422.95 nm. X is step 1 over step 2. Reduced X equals 1.1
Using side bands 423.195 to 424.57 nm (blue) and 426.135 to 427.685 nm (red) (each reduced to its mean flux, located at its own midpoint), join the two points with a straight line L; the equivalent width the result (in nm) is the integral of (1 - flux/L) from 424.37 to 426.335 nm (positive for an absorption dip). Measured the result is 0.05 nm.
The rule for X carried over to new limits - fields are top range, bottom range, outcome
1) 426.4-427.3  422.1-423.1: 0.99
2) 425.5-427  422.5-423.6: 0.92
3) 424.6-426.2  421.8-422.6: 1.08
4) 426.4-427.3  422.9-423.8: 0.88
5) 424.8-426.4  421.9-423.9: 0.94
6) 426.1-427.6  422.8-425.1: 0.95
